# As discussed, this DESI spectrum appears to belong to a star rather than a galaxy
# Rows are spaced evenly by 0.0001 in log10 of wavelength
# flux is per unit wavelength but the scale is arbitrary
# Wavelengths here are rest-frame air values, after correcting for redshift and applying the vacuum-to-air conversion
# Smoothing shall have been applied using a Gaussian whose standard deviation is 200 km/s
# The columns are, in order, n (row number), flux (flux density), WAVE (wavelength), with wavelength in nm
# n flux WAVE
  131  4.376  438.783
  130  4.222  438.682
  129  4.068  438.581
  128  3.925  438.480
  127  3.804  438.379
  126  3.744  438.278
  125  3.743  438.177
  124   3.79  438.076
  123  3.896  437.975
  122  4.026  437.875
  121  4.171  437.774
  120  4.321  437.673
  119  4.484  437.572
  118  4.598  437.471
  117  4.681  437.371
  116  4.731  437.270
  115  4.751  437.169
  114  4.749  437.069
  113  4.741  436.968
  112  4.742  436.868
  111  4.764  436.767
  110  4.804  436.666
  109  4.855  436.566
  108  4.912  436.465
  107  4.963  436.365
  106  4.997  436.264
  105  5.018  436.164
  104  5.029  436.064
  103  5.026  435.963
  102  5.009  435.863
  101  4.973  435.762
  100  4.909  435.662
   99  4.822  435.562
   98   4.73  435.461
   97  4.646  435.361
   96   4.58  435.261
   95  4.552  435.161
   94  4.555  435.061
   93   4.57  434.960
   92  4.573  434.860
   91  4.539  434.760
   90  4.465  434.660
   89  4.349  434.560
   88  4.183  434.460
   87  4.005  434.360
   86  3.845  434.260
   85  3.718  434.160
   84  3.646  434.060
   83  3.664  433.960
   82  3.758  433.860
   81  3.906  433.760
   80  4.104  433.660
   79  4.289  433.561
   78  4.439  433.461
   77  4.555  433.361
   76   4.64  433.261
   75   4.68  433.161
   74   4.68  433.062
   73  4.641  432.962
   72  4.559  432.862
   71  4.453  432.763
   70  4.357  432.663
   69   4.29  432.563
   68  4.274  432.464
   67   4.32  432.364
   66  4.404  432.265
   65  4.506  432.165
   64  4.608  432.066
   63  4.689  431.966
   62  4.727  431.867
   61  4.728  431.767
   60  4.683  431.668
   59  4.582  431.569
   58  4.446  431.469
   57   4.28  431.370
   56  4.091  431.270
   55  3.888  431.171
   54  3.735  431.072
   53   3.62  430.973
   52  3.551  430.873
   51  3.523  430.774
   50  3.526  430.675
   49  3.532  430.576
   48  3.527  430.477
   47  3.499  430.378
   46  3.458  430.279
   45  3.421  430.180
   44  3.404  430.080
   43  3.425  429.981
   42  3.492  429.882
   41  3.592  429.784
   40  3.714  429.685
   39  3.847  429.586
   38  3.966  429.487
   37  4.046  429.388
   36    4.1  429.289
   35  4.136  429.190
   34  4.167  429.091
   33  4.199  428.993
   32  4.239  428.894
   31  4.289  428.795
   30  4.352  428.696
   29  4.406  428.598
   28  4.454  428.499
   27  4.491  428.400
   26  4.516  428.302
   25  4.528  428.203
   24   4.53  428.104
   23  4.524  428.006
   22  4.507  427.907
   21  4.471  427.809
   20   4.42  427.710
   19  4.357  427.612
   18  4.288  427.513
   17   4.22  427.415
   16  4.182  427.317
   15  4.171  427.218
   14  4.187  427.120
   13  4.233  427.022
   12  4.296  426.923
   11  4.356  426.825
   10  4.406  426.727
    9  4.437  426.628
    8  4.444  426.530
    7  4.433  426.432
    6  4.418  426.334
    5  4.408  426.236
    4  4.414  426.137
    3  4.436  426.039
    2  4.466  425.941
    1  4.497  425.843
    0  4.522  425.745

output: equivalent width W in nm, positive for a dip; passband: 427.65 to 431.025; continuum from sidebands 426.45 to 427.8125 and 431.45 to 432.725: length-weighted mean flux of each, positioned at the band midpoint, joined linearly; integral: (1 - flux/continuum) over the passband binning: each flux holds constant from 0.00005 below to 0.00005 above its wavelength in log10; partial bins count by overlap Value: 0.32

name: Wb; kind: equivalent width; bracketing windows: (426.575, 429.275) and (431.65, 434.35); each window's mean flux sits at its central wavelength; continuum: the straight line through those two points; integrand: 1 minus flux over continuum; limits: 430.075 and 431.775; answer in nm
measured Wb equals 0.19 nm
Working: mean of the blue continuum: 4.34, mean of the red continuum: 4.33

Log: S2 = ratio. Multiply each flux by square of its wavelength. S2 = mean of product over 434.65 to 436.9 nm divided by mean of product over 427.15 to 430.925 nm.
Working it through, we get 1.23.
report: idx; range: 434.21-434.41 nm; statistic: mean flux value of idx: 3.93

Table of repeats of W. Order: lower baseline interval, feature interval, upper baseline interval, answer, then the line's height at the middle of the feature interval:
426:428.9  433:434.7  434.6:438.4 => 0.13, 4.53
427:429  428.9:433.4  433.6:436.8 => 0.33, 4.43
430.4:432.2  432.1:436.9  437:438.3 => -0.34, 4.21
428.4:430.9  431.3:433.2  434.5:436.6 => -0.12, 4.25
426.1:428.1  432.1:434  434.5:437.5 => 0.11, 4.62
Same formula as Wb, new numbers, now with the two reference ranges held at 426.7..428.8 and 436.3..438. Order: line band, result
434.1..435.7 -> 0.04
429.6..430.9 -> 0.27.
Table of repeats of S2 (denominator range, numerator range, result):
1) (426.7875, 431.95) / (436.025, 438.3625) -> 1.15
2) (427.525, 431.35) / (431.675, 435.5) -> 1.12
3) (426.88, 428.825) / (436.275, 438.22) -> 1.08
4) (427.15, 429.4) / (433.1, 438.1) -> 1.07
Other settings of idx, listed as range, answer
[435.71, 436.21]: 5.01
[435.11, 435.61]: 4.67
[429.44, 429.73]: 3.84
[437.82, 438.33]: 3.84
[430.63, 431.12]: 3.59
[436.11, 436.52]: 4.98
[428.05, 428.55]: 4.5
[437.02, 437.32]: 4.75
